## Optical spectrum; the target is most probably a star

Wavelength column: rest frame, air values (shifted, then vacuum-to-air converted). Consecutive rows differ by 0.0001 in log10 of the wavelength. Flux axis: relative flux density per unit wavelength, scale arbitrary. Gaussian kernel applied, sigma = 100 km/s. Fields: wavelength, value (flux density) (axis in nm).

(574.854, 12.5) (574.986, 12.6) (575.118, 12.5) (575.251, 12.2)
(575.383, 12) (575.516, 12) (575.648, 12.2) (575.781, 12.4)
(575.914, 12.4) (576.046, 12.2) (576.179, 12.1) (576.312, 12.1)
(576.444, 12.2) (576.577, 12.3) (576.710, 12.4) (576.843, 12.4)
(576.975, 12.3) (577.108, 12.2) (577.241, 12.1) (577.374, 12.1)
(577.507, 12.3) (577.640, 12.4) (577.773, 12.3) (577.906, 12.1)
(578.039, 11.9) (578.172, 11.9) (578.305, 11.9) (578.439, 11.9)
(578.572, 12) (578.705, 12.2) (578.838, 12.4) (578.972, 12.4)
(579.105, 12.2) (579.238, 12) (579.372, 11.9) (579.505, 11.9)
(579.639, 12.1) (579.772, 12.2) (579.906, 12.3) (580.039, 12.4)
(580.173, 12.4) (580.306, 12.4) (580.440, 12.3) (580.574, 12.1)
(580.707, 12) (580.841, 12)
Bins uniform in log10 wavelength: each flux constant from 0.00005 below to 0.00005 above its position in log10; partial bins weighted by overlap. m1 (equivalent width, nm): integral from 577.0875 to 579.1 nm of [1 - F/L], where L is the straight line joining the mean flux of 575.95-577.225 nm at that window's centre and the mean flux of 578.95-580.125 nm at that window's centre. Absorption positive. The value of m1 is 0.01 nm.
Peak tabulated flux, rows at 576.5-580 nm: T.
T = 12.4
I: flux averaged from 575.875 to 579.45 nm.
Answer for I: 12.2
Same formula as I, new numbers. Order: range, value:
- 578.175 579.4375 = 12.1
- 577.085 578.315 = 12.1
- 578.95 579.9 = 12.1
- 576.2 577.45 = 12.2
